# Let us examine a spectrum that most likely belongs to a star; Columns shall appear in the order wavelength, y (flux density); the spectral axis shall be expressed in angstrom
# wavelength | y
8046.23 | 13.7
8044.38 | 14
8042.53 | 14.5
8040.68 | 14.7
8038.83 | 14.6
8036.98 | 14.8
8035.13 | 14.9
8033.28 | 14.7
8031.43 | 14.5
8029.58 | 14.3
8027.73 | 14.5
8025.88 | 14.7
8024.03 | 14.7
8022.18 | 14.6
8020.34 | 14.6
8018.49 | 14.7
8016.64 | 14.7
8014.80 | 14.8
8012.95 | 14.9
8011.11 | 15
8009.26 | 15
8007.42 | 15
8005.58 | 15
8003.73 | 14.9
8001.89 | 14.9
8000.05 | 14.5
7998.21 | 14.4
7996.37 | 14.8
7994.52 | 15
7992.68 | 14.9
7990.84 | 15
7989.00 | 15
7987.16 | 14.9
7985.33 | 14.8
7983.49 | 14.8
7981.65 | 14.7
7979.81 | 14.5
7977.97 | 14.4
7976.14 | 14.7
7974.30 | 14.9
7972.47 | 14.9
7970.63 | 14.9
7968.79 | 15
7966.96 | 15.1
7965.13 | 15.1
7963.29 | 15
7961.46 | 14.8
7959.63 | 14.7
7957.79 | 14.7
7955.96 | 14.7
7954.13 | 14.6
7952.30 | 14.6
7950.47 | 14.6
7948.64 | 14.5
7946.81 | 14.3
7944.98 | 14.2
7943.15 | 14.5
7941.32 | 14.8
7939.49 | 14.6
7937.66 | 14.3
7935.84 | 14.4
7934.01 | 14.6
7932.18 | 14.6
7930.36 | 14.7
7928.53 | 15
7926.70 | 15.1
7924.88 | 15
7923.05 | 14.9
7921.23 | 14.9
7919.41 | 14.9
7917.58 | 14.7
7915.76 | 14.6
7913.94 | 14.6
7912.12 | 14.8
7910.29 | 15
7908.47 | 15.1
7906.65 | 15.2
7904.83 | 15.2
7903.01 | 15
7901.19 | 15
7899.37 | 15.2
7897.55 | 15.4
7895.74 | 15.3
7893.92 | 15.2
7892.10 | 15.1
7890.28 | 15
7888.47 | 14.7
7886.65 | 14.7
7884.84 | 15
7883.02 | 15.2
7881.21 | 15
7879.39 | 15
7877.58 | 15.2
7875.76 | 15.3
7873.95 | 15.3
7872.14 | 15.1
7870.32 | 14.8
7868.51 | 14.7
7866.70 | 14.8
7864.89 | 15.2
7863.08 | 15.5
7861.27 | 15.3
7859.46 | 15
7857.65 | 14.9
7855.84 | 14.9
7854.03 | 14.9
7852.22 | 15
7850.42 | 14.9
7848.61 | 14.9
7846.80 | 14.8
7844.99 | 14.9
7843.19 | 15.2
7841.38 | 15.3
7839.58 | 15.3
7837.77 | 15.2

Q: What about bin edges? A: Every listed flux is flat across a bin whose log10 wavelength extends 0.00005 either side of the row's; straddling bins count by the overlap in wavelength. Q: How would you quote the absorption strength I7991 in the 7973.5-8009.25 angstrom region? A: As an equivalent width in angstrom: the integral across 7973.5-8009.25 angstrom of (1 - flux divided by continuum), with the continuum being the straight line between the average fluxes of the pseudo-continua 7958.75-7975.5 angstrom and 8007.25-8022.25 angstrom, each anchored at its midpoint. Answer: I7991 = 0.2 angstrom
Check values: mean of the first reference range 14.9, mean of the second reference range 14.8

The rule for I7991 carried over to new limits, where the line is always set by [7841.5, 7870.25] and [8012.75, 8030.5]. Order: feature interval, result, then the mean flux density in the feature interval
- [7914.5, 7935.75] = 0.07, 14.8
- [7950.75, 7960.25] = 0.08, 14.7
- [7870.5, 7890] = -0.12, 15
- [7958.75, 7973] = -0.18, 14.9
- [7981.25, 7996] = -0.19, 14.9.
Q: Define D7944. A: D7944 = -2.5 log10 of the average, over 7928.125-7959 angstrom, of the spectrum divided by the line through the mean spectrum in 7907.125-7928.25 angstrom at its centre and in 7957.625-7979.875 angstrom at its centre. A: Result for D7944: 0.02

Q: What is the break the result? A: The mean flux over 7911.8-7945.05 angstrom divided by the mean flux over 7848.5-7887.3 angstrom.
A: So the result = 1.0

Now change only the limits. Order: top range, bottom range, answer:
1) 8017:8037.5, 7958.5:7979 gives 0.98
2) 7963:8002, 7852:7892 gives 0.99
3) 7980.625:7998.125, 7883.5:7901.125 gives 0.99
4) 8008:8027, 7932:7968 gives 1.01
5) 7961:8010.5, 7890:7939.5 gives 1.00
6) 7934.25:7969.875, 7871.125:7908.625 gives 0.97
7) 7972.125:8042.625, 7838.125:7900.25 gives 0.98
